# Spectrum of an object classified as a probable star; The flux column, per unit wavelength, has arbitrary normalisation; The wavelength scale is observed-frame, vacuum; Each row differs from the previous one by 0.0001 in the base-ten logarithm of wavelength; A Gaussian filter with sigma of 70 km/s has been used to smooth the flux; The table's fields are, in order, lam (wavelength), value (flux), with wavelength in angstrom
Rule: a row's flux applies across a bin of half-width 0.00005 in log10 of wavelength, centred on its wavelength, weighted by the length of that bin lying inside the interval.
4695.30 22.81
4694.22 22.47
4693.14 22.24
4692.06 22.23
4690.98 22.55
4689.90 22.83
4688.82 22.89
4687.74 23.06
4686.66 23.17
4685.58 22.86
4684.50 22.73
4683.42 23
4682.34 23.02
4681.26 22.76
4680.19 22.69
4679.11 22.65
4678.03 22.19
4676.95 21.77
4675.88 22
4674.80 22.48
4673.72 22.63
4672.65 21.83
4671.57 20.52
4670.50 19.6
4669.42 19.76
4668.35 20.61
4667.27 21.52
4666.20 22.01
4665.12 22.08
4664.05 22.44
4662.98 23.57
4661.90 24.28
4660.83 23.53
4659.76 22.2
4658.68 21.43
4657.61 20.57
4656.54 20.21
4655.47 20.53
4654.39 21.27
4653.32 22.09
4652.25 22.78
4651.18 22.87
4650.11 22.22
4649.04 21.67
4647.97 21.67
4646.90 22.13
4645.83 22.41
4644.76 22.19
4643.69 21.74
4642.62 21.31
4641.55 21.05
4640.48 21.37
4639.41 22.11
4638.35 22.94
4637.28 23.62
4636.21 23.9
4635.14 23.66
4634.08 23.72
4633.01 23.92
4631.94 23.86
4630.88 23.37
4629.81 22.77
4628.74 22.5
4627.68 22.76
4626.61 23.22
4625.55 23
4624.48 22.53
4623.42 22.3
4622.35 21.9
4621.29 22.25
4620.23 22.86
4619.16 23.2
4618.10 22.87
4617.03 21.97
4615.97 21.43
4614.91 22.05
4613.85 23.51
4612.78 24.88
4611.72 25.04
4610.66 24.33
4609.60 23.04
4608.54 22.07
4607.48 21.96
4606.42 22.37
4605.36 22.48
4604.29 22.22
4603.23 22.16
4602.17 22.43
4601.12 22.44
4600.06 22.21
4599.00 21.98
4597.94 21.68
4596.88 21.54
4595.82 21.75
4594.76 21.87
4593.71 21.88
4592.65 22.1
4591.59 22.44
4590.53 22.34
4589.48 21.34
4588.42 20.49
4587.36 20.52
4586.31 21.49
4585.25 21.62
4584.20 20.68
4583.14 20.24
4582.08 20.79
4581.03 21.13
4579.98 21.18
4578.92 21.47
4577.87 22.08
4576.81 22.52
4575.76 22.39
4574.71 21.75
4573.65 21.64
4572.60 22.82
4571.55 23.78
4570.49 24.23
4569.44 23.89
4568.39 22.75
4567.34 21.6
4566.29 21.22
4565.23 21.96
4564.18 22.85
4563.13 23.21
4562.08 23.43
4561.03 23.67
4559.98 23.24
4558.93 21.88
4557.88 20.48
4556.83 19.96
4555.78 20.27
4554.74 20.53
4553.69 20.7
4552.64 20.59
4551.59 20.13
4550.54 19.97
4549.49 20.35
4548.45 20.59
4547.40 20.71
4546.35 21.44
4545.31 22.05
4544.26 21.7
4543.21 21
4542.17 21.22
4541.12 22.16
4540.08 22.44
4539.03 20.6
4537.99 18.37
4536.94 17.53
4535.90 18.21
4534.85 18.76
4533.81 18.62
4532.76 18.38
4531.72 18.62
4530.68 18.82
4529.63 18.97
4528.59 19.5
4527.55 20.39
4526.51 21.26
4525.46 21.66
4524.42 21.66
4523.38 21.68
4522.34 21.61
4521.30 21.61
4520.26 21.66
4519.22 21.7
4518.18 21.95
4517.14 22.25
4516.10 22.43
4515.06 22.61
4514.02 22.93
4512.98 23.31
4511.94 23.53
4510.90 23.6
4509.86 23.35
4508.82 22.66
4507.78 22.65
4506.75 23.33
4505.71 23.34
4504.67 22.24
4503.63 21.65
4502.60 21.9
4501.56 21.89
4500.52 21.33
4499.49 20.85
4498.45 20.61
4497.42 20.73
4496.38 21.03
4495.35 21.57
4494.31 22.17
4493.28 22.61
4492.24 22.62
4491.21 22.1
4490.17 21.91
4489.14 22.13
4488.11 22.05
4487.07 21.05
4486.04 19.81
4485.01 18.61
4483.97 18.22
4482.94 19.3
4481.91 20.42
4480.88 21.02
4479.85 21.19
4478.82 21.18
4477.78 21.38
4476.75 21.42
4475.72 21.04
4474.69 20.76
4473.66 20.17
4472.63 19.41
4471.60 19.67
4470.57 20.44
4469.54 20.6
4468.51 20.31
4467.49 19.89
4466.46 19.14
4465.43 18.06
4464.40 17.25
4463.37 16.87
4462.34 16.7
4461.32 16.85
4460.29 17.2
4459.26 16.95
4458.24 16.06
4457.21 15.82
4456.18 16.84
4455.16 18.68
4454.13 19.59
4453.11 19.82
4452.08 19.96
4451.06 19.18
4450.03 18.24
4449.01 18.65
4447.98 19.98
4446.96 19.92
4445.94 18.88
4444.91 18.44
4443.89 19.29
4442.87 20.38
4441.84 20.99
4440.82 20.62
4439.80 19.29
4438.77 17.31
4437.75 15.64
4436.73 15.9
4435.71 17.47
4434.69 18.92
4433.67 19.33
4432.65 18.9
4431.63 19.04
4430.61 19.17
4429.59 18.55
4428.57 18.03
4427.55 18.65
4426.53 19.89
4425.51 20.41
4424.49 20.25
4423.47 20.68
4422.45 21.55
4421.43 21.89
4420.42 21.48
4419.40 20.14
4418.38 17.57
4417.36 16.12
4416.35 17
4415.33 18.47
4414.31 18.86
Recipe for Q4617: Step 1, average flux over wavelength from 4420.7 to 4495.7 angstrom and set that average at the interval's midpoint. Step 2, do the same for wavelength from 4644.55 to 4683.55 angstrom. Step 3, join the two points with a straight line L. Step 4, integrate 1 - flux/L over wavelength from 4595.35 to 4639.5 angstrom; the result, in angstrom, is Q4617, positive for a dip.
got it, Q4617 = -2.84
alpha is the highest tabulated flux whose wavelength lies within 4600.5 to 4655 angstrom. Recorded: 25.04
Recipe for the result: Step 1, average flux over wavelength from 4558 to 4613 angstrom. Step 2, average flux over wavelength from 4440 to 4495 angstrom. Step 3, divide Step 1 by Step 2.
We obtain 1.13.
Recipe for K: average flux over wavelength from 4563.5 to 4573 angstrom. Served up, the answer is 22.8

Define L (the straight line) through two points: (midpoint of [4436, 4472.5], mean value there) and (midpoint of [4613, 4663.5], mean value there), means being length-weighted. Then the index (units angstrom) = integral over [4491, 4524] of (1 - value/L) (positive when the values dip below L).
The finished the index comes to -4.2 angstrom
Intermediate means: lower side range 18.6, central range 22.2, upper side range 22.5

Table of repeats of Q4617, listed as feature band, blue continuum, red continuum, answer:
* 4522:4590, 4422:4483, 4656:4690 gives -1.90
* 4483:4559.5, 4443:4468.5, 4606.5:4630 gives -3.81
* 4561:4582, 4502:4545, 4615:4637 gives -0.37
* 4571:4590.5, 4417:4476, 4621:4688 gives -0.43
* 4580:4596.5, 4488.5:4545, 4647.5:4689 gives 0.25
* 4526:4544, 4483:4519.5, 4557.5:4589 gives 1.82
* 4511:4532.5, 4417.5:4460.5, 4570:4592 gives -0.89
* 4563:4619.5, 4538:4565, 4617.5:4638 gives 0.08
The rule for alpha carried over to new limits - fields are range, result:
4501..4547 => 23.6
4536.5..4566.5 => 23.67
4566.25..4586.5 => 24.23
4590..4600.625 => 22.44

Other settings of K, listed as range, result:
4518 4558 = 20.4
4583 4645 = 22.4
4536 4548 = 20.7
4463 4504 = 20.6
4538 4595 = 21.6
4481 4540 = 21.2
